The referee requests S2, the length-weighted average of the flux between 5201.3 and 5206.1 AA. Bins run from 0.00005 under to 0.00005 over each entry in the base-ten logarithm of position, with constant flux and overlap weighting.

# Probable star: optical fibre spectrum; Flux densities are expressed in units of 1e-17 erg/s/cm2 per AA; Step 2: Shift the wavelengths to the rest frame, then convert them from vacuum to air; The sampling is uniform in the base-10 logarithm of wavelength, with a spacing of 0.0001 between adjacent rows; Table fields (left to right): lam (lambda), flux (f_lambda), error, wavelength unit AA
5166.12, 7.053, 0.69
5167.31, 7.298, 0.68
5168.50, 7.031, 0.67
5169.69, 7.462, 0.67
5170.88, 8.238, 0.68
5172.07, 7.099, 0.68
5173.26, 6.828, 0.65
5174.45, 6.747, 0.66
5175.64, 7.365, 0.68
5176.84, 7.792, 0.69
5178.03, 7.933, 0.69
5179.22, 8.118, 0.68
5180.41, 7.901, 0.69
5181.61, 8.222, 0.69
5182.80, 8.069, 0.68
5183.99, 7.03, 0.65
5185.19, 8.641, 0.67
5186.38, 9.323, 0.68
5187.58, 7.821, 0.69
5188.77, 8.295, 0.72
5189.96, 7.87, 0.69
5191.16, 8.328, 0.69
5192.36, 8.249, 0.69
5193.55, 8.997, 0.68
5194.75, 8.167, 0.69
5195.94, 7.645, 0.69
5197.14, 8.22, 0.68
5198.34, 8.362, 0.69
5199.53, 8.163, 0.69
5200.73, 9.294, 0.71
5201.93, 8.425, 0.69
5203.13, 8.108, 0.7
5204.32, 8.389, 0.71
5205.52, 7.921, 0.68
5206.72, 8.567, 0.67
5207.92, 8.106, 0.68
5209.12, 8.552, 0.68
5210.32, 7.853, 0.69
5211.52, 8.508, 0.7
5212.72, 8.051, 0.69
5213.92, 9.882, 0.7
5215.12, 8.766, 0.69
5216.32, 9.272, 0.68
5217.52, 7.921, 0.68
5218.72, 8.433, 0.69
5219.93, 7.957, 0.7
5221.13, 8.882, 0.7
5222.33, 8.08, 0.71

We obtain 8.22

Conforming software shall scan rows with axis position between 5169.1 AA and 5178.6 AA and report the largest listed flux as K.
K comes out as 8.238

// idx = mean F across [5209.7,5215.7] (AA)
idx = 8.61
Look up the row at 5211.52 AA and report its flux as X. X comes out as 8.508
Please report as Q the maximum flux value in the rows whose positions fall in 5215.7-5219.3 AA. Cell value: 9.272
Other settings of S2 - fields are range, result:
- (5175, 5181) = 7.81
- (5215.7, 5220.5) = 8.39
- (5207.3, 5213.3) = 8.21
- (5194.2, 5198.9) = 8.1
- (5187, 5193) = 8.13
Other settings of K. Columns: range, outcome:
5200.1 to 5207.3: 9.294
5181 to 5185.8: 8.641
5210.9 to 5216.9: 9.882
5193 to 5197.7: 8.997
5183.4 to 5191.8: 9.323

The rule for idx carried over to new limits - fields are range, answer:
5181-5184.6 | 7.76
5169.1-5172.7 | 7.6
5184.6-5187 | 8.97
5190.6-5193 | 8.31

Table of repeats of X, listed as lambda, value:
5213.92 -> 9.882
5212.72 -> 8.051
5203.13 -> 8.108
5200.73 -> 9.294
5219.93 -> 7.957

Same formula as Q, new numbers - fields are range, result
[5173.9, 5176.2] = 7.365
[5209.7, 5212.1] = 8.508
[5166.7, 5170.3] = 7.462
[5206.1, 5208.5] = 8.567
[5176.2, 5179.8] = 8.118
